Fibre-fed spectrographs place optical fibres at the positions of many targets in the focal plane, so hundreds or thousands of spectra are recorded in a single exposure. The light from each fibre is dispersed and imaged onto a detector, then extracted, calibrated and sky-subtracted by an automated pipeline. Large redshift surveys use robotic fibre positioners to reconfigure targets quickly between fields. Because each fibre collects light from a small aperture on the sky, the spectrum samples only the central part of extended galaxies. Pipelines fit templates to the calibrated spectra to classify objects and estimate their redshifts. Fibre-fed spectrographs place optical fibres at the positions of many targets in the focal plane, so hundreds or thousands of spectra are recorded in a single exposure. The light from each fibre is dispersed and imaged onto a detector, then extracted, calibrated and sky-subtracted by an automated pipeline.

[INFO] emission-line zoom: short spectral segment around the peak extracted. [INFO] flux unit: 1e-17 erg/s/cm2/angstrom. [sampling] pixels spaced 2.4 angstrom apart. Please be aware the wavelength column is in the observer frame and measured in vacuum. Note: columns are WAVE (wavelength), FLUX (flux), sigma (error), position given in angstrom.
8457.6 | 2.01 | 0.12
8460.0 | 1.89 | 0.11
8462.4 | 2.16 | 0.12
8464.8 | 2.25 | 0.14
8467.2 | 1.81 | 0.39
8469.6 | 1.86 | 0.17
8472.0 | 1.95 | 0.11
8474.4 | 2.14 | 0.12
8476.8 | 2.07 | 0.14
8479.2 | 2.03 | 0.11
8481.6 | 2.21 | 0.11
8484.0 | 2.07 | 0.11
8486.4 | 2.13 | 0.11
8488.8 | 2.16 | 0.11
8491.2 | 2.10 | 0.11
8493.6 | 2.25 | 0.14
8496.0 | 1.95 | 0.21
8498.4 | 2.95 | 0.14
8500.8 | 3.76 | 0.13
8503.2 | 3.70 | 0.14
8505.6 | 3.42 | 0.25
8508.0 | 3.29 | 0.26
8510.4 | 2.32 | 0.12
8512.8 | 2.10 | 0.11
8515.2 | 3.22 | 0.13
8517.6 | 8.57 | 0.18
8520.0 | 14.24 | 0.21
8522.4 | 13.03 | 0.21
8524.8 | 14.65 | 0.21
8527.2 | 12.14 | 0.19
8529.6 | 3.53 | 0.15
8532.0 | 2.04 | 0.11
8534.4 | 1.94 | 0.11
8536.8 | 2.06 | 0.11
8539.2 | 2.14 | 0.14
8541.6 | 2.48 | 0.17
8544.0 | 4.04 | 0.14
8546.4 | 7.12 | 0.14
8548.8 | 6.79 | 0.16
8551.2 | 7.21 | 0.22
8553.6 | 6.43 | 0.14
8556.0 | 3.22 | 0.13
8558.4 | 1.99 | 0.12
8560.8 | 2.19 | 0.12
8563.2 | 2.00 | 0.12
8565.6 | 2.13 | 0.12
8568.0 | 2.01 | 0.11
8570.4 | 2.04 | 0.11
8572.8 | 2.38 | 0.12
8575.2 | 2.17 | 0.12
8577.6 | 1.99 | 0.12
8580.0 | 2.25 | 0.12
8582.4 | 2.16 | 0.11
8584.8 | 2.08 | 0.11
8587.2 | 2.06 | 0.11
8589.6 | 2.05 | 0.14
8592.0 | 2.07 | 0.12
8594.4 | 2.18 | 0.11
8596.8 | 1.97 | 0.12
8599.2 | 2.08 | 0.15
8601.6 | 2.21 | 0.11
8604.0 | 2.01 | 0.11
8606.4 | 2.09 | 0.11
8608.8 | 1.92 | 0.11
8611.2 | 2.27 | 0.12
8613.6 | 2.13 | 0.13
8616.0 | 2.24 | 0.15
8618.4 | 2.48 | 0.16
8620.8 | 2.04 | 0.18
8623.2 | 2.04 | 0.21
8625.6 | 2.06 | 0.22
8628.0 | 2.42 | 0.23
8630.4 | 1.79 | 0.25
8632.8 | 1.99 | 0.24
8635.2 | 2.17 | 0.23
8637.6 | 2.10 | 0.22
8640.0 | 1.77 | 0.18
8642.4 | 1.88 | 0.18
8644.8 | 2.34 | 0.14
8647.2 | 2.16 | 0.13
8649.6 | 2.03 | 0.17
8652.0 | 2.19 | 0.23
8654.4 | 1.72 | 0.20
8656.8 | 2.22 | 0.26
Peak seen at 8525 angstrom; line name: H-alpha 6563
